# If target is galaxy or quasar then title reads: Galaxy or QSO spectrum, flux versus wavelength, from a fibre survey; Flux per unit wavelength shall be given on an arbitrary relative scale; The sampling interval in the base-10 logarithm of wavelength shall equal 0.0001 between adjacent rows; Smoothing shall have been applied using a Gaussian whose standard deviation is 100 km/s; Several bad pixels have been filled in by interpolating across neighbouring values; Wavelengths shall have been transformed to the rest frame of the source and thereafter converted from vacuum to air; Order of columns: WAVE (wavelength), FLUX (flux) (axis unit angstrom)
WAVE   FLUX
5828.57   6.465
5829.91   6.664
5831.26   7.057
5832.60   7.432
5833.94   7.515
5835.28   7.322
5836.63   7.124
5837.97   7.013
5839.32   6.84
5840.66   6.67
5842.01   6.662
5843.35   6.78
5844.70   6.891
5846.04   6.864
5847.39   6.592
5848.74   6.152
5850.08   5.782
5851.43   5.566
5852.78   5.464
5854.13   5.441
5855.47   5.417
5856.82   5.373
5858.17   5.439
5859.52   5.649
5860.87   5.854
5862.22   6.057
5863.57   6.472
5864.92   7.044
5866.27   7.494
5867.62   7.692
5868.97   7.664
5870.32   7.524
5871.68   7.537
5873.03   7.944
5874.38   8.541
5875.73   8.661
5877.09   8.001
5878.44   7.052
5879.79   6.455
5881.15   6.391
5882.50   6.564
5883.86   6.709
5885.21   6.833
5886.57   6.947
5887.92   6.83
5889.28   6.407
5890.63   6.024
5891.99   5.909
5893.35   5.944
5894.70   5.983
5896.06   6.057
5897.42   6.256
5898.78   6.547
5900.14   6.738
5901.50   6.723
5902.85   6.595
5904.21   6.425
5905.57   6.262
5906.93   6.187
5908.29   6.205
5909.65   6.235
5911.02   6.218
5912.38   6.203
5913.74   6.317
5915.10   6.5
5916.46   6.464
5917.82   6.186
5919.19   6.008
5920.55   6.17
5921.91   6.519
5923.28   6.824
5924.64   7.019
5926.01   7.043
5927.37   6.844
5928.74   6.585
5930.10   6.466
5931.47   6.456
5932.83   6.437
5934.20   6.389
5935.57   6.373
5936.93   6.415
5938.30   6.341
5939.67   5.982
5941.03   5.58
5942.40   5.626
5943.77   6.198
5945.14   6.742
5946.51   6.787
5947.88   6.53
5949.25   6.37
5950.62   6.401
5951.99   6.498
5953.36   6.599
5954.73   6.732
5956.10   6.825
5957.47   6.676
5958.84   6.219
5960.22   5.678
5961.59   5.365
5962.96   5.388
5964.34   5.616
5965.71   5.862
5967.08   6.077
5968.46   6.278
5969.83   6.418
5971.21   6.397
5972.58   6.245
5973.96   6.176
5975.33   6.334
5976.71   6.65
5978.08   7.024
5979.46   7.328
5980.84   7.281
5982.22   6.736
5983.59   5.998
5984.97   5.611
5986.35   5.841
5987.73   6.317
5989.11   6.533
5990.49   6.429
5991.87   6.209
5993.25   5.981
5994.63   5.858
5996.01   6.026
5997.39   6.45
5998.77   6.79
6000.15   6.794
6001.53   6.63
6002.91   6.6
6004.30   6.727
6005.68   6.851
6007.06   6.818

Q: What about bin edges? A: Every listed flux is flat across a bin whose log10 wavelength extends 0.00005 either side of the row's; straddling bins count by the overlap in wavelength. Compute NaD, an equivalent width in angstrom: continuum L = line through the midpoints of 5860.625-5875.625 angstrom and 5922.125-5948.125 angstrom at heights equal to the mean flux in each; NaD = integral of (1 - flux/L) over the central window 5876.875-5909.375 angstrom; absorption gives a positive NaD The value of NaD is 2.5 angstrom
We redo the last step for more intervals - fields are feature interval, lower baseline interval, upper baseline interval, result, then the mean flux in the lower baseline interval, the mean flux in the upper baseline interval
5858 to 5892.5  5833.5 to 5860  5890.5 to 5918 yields -3.45 angstrom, 6.32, 6.29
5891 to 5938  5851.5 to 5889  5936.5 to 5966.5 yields 0.40 angstrom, 6.76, 6.2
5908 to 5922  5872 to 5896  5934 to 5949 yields 0.61 angstrom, 6.88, 6.27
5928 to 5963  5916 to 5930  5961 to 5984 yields 0.75 angstrom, 6.56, 6.31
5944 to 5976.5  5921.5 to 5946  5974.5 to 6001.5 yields 0.81 angstrom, 6.44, 6.44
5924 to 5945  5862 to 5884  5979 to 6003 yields 1.38 angstrom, 7.32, 6.4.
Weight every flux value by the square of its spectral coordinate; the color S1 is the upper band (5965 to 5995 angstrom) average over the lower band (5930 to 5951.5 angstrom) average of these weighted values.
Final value 1.02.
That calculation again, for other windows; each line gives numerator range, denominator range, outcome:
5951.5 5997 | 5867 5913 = 0.95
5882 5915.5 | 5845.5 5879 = 0.97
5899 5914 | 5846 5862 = 1.13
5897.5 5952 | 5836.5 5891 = 0.98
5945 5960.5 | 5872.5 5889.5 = 0.93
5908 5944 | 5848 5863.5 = 1.14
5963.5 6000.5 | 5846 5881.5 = 0.99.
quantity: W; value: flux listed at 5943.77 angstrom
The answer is 6.198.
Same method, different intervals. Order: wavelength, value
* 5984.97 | 5.611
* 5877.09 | 8.001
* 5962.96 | 5.388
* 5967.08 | 6.077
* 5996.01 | 6.026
